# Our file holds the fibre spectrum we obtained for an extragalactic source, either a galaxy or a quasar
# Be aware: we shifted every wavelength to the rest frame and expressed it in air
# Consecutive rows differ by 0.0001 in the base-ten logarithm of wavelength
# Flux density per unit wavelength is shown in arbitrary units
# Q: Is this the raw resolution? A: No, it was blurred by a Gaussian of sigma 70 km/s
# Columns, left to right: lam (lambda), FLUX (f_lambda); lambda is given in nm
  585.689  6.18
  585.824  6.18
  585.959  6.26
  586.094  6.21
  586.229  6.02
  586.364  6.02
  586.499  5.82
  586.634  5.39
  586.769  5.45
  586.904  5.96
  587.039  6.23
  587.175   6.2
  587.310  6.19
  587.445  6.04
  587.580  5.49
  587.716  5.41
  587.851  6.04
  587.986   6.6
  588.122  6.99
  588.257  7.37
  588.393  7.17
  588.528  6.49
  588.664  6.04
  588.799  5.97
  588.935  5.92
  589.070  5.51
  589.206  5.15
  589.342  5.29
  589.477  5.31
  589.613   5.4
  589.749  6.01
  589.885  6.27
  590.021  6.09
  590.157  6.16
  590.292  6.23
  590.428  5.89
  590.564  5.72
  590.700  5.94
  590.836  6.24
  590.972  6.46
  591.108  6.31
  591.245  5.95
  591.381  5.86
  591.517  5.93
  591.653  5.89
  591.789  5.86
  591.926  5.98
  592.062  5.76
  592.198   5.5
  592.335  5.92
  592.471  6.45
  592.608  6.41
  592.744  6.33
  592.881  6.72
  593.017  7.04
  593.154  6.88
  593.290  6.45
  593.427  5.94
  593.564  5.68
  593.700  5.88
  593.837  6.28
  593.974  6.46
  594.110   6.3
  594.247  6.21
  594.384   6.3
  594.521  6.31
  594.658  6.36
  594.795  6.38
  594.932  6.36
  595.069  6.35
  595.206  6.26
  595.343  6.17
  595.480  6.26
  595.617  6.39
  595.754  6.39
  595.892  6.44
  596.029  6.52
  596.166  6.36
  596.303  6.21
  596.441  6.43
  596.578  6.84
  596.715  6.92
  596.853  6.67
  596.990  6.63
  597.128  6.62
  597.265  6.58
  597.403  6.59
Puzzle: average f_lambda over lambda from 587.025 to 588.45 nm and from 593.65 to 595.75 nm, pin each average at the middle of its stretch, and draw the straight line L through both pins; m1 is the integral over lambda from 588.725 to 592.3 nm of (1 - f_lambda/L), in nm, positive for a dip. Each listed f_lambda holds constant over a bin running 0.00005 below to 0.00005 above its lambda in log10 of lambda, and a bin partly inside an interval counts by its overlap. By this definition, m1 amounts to 0.25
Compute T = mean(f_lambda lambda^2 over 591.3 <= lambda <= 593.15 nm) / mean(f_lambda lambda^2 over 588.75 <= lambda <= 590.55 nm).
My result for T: 1.07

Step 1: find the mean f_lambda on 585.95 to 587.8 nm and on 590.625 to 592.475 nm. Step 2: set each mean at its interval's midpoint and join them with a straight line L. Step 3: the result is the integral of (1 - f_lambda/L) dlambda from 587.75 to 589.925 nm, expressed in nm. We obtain -0.05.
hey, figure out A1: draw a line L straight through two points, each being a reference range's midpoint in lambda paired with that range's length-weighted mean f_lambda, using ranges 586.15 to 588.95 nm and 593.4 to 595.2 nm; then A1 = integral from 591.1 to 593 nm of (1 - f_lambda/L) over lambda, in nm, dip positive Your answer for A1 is 0.04 nm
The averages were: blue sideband 6.14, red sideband 6.22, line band 6.08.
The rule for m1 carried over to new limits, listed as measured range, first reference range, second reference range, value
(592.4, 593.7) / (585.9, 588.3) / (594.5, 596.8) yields -0.019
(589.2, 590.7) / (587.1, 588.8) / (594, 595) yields 0.122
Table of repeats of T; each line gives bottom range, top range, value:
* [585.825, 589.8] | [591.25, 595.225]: 1.05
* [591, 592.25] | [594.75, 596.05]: 1.09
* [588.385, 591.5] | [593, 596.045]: 1.08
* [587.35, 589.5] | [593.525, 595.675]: 1.05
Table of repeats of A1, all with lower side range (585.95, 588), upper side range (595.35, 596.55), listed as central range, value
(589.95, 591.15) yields 0.00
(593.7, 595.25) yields 0.00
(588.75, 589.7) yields 0.08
